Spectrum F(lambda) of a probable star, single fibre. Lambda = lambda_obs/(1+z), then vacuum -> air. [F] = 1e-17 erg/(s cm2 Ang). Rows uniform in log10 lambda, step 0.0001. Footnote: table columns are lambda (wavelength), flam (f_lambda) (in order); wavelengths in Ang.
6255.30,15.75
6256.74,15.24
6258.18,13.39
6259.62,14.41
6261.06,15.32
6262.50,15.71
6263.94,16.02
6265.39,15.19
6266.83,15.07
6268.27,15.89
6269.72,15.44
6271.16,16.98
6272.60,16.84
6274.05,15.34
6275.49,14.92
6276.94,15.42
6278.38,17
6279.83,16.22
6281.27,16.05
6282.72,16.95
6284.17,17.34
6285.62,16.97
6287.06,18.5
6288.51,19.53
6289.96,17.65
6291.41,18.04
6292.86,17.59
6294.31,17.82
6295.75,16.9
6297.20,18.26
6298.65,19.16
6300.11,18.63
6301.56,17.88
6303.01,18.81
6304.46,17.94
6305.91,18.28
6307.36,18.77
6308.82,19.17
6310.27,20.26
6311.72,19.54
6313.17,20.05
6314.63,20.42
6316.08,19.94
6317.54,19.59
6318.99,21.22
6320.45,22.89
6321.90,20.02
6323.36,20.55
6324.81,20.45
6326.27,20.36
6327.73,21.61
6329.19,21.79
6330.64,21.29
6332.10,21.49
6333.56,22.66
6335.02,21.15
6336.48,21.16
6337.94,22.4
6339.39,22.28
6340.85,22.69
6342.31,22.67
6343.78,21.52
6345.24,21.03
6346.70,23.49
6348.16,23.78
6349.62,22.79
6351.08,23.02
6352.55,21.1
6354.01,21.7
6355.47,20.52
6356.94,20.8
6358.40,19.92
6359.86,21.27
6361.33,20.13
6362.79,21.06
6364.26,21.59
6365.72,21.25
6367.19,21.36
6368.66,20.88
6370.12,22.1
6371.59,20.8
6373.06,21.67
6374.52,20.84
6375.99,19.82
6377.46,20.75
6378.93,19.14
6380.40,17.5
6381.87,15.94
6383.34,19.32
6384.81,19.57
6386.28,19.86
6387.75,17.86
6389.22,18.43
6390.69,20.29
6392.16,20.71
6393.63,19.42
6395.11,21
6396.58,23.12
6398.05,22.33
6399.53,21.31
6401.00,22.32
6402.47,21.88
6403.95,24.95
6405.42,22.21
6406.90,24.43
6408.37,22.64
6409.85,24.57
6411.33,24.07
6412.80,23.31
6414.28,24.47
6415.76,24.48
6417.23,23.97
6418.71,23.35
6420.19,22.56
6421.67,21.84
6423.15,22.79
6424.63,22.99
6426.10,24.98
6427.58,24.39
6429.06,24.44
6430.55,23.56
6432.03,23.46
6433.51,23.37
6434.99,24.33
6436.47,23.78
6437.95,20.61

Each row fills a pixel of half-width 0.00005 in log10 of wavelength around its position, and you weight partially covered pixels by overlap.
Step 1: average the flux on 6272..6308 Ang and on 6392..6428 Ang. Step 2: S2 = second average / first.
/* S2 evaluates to 1.32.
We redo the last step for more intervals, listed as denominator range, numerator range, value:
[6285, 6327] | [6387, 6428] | 1.18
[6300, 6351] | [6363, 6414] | 1.01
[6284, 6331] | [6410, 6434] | 1.22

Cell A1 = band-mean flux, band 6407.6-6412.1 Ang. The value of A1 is 23.8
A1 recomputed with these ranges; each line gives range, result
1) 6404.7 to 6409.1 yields 23.1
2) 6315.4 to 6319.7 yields 20.2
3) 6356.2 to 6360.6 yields 20.6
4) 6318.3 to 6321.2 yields 22.1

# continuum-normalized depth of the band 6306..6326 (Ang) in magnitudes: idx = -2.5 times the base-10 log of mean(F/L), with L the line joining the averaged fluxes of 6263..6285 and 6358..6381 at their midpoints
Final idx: -0.119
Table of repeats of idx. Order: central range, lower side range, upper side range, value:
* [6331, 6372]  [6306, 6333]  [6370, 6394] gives -0.09 mag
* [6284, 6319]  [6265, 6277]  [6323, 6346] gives -0.01 mag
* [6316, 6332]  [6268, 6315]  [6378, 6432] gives -0.11 mag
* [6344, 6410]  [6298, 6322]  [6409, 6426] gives 0.05 mag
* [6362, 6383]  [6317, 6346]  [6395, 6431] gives 0.11 mag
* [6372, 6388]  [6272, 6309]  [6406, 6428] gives 0.13 mag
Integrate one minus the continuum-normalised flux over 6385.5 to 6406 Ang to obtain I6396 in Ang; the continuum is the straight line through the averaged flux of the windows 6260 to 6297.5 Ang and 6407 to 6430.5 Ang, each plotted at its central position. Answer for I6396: 1.3 Ang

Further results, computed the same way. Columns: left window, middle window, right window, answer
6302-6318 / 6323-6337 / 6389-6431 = -0.88 Ang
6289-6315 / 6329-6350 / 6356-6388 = -2.90 Ang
